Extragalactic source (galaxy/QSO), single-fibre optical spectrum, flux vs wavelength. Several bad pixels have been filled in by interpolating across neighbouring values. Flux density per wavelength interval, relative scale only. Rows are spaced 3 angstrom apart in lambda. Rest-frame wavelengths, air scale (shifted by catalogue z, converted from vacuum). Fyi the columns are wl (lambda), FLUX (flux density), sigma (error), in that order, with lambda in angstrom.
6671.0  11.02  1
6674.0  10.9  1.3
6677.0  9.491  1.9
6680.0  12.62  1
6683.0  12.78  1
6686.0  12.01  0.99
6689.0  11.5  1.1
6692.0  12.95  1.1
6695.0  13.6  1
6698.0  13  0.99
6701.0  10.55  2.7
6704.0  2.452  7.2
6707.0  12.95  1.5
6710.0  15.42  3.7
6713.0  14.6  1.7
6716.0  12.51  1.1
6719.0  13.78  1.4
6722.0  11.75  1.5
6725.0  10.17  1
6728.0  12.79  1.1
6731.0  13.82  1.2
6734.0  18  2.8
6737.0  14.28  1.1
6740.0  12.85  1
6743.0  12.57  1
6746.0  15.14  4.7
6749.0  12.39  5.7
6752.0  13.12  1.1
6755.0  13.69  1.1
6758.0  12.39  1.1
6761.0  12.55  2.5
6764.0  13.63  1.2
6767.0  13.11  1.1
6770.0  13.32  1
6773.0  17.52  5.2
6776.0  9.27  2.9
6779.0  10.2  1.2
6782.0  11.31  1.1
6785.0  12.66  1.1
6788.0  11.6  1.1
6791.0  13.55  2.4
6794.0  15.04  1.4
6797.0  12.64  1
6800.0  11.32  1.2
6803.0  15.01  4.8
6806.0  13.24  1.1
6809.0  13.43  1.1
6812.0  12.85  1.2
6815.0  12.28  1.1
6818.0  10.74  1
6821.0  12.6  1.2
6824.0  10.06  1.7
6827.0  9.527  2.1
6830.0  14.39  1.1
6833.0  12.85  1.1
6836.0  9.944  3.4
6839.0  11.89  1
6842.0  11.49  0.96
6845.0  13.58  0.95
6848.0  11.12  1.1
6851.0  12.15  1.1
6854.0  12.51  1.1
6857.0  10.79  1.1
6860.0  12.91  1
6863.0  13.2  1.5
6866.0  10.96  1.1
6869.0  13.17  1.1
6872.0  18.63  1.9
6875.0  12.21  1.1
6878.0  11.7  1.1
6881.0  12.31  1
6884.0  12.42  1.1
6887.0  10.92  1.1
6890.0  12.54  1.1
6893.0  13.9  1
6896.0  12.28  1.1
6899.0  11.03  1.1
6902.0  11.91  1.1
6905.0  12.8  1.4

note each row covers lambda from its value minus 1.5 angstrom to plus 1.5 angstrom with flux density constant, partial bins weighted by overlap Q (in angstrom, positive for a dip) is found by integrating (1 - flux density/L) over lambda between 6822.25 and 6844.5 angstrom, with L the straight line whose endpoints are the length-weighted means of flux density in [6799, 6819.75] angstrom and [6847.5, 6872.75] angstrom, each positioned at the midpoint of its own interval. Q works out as 2.0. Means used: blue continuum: 12.7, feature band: 11.6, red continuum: 12.7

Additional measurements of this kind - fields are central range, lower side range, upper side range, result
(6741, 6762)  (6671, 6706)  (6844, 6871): -2.8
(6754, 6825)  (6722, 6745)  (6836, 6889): 1.6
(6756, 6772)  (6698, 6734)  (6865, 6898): -1.0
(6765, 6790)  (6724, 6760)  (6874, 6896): 1.4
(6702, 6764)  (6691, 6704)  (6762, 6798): -4.5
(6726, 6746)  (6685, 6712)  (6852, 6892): -3.7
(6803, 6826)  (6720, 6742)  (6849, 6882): 1.2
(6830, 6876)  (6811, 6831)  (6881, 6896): -2.0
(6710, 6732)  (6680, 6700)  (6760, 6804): -0.5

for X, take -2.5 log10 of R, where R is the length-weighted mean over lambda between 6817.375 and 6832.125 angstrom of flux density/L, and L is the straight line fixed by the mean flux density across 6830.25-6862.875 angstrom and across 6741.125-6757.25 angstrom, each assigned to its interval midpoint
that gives 0.07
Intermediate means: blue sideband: 13.3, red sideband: 12.1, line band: 11.6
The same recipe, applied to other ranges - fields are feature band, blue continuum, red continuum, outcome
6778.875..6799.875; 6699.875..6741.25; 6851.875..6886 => 0.01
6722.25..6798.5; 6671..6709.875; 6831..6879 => -0.11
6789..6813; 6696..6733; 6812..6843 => -0.14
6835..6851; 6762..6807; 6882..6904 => 0.07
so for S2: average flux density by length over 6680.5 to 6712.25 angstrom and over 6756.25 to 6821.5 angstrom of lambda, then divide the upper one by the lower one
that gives 1.08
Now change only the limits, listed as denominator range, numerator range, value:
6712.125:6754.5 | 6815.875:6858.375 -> 0.87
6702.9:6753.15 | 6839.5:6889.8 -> 0.97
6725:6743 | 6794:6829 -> 0.89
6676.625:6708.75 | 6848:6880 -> 1.12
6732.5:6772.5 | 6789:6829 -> 0.91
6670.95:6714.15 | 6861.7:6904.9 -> 1.08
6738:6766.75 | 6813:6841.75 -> 0.88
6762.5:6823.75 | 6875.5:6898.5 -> 0.96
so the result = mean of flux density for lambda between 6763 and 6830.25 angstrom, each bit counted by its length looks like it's 12.5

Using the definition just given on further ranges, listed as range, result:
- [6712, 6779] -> 13.2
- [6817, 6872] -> 12.1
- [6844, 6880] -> 12.7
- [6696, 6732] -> 12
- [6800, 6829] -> 12.2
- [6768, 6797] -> 12.7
